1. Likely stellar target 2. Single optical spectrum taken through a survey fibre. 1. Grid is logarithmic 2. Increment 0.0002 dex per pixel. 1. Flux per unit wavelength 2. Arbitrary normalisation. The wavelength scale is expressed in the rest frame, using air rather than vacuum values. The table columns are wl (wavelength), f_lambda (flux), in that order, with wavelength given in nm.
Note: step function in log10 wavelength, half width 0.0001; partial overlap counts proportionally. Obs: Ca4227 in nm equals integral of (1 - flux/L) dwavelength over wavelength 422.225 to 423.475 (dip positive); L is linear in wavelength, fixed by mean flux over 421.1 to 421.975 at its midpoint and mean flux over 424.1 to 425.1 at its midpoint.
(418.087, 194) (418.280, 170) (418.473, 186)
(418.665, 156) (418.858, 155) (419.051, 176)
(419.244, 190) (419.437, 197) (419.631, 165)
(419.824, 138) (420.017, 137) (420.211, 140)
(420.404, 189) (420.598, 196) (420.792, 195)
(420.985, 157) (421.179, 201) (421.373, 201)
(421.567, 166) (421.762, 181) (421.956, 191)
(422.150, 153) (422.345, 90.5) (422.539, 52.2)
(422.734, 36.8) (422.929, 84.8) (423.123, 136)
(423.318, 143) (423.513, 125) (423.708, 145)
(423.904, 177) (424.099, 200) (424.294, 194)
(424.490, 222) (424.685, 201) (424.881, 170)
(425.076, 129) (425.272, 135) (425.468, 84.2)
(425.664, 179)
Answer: 0.63 nm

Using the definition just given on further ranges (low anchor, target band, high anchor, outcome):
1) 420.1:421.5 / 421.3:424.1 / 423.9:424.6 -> 0.817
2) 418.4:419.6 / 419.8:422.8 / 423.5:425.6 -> 0.318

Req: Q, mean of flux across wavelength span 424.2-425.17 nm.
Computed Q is 183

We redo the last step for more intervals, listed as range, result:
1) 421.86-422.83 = 105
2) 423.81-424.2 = 189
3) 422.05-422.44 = 122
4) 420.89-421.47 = 186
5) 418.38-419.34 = 173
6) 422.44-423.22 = 77.5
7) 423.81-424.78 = 199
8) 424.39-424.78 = 211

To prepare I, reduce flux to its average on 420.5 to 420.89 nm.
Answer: 195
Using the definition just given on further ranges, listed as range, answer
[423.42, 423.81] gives 135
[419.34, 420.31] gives 156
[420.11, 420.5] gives 164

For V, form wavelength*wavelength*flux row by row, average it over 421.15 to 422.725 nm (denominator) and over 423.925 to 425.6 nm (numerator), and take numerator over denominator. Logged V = 1.17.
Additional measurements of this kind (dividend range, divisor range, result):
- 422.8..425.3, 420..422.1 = 0.90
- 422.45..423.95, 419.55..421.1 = 0.68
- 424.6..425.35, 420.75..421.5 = 0.86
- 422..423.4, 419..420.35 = 0.64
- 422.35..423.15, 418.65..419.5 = 0.43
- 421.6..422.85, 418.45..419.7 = 0.69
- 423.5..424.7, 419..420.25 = 1.14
